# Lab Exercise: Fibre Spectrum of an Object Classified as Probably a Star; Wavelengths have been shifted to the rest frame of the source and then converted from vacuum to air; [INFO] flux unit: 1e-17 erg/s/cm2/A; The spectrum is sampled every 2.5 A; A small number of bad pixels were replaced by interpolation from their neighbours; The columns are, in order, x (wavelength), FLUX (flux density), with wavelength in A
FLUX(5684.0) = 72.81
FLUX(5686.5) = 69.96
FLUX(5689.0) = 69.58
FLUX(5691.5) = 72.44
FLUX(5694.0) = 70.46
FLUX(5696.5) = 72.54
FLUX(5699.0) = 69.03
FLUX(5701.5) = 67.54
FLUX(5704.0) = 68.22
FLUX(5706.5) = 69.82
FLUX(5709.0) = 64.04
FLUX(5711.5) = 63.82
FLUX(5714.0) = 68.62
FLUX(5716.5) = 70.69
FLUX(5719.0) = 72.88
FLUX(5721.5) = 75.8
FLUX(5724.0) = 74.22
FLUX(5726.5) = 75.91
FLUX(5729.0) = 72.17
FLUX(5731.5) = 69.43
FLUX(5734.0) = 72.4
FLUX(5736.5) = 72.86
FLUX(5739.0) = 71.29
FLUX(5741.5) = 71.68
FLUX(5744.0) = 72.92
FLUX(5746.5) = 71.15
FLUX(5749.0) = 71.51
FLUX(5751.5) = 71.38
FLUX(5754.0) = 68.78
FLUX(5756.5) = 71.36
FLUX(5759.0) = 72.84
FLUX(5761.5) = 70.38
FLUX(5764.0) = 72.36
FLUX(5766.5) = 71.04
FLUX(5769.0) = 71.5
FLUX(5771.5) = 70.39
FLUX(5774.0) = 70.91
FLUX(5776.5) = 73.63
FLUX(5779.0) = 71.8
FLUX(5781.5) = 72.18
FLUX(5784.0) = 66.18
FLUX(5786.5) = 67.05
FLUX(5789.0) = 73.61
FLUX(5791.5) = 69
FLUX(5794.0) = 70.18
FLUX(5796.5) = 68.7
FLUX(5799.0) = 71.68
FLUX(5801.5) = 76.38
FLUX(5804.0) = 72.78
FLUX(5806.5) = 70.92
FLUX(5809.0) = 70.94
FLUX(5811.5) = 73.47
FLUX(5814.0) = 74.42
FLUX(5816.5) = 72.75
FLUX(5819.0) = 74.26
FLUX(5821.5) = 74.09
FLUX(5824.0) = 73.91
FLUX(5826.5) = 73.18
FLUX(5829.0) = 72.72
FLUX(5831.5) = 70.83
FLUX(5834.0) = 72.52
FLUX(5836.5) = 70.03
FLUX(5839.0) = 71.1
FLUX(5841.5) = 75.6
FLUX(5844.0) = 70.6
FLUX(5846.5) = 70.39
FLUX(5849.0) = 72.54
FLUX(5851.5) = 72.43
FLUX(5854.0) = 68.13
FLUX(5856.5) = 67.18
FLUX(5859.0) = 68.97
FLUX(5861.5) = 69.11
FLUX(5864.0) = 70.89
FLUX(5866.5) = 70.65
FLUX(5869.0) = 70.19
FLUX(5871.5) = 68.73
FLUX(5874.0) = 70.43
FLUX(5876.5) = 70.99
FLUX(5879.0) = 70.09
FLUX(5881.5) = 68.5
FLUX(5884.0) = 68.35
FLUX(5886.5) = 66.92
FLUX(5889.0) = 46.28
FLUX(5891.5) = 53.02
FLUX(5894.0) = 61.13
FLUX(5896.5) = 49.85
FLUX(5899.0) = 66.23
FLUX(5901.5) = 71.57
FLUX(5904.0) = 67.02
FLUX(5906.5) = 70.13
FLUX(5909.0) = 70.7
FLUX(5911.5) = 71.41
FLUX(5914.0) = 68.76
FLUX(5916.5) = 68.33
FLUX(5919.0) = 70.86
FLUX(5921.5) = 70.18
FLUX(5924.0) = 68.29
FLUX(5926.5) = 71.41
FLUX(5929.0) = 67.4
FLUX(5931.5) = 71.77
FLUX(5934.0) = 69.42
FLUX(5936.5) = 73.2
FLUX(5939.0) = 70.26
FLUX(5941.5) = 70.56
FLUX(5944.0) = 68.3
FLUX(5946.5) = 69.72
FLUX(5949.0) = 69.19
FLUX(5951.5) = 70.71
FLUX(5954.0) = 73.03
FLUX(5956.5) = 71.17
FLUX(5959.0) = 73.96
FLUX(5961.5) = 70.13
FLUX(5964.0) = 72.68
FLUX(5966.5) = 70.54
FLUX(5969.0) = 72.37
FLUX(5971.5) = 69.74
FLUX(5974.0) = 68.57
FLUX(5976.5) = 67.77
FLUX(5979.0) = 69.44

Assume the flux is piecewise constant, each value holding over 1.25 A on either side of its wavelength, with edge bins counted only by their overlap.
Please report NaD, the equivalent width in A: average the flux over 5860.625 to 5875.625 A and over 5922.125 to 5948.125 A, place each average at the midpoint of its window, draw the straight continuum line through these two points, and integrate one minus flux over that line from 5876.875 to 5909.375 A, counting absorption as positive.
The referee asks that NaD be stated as 2.88 A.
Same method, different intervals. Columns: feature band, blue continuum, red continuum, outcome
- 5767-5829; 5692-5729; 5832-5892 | -2.17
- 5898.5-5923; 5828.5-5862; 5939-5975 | 0.41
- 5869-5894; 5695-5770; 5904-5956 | 1.93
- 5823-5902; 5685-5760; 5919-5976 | 2.78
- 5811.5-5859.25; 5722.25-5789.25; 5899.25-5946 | -0.83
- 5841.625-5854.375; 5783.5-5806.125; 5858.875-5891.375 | -0.57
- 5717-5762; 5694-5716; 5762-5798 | -1.87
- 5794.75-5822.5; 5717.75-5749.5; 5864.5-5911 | -1.36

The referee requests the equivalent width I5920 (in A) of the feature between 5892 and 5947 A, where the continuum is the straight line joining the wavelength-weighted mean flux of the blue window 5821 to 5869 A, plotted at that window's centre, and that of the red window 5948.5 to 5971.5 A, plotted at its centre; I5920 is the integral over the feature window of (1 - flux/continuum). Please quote 2.4 A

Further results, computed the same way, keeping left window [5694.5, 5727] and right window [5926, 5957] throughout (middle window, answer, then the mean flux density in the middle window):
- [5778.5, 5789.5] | 0.1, 69.8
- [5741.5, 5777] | -0.6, 71.4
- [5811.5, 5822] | -0.5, 73.8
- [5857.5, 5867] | 0.1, 69.8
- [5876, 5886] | 0.2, 69.2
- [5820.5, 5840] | -0.6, 72.3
